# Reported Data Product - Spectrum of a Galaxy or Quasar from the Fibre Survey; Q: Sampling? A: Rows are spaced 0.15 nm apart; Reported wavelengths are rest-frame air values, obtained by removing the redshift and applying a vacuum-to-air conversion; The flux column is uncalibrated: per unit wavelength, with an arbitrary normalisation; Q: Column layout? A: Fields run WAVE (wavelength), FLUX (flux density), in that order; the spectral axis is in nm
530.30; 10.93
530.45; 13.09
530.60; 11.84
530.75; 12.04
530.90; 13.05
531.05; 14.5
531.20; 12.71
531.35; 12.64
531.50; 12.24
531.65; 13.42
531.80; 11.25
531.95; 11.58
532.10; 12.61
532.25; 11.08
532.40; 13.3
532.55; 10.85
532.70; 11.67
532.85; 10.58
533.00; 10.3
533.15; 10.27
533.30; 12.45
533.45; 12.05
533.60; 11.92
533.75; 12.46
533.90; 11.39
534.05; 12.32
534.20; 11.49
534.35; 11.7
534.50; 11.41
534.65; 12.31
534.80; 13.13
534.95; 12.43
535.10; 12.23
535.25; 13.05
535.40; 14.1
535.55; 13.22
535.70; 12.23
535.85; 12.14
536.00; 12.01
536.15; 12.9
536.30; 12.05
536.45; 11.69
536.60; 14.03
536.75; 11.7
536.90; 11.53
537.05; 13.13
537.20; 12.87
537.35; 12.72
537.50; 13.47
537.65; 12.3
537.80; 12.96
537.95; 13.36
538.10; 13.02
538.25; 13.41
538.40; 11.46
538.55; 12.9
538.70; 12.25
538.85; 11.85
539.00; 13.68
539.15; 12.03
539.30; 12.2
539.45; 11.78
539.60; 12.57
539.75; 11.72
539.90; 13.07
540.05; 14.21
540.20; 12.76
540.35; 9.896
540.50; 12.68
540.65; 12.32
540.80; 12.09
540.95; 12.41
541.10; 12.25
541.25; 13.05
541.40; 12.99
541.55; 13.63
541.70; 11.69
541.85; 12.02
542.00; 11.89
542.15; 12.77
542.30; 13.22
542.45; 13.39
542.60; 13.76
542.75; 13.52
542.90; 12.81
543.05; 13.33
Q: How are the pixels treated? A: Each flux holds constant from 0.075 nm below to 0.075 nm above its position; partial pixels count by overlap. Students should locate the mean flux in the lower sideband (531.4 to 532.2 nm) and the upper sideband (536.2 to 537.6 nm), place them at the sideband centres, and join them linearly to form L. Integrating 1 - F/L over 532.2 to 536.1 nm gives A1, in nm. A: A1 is 0.11 nm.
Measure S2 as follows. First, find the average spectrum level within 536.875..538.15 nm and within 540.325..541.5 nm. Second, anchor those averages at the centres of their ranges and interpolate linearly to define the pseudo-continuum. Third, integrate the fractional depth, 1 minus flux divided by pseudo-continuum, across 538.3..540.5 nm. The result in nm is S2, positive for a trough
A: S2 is 0.041 nm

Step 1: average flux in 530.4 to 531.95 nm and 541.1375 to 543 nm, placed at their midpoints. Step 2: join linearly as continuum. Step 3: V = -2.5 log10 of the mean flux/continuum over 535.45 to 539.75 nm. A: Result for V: 0.02 mag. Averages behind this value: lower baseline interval 12.6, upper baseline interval 12.9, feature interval 12.5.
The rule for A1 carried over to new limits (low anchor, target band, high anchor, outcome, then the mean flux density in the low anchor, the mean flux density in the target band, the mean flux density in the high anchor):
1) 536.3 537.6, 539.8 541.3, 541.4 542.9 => 0.04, 12.6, 12.5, 12.9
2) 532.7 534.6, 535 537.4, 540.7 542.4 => -0.15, 11.5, 12.6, 12.6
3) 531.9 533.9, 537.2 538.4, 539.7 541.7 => -0.07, 11.6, 12.9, 12.5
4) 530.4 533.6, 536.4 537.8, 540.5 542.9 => -0.03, 12.1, 12.6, 12.7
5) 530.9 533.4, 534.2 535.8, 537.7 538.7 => -0.02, 12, 12.5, 12.8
